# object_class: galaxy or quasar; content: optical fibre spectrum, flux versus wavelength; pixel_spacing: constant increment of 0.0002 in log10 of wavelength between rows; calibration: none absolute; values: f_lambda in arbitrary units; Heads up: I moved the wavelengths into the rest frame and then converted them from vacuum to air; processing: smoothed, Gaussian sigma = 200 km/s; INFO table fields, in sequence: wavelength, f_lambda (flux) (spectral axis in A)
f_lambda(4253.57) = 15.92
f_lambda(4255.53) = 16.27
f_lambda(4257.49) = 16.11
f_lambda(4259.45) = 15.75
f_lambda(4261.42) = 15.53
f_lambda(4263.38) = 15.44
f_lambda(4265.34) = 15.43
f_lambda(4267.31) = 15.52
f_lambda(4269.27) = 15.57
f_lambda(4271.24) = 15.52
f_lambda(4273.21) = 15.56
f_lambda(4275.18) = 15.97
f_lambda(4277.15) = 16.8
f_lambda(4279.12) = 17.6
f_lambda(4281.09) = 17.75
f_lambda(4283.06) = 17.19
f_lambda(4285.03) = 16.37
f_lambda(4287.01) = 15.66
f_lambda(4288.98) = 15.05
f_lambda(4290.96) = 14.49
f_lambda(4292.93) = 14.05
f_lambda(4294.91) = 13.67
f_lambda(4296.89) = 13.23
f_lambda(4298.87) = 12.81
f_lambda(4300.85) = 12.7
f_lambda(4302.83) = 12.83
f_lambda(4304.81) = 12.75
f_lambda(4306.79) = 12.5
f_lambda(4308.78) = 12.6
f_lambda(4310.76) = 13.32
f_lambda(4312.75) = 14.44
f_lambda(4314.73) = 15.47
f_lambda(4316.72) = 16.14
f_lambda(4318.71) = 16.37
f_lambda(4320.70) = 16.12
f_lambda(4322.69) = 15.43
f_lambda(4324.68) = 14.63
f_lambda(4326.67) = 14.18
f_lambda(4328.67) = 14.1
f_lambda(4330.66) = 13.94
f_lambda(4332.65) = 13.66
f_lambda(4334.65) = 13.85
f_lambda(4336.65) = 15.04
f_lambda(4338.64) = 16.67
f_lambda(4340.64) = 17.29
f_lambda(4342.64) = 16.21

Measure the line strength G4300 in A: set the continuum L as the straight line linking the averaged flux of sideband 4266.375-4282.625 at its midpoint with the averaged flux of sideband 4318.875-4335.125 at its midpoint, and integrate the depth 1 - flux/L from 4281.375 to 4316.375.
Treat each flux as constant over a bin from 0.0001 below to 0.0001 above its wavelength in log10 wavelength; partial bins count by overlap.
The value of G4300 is 3.1 A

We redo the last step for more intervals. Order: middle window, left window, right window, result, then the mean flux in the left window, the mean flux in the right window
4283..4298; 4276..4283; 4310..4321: 1.7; 17.3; 15.3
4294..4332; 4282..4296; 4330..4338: 1.6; 15.2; 14.3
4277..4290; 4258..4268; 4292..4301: -2.2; 15.6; 13.3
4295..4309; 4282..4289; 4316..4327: 2.7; 16.2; 15.5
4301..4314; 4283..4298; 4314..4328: 1.8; 14.8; 15.4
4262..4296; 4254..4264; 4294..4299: -3.0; 15.8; 13.3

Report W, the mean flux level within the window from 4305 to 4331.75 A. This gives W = 14.5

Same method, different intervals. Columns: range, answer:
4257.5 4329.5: 15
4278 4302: 15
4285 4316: 13.8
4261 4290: 16.1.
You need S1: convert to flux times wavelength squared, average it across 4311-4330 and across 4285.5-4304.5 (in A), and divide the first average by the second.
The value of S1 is 1.10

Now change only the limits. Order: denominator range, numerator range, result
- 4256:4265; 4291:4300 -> 0.88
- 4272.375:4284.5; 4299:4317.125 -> 0.82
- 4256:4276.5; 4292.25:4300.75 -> 0.86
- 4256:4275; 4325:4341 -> 0.97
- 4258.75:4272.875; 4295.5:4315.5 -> 0.87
